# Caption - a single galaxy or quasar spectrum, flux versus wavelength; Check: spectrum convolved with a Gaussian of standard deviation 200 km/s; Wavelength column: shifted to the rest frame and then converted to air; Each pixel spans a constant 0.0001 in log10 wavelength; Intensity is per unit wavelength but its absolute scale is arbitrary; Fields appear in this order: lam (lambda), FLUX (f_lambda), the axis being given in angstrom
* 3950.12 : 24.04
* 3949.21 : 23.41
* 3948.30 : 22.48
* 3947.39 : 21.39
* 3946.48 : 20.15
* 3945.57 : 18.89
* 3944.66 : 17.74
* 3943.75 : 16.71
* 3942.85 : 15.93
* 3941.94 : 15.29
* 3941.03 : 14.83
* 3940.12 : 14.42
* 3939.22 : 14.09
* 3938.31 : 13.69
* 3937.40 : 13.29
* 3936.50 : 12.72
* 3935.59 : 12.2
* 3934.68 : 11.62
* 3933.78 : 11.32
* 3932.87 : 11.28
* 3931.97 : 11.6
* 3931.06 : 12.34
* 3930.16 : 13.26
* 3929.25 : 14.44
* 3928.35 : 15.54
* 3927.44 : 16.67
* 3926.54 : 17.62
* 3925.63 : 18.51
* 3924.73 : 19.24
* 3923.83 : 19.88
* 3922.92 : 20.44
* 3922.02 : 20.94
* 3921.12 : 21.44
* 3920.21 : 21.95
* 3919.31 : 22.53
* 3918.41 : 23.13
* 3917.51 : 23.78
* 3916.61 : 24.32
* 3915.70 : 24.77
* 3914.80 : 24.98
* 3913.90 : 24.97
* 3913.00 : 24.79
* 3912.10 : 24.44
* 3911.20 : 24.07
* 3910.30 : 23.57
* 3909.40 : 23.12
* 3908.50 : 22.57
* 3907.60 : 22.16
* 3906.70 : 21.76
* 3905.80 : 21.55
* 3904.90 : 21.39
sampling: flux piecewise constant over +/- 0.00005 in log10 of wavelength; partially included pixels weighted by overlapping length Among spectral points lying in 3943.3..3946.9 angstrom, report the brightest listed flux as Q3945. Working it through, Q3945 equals 20.15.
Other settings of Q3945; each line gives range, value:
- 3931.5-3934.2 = 11.6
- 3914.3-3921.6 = 24.98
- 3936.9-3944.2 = 16.71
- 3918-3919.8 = 23.13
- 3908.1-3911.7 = 24.07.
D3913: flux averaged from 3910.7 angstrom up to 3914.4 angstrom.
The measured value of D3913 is 24.6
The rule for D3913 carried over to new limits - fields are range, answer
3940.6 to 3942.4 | 15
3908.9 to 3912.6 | 23.8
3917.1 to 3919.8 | 23.2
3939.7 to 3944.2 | 15.4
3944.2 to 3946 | 18.3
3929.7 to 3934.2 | 12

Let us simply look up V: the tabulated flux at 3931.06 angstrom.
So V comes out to 12.34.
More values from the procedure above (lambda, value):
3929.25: 14.44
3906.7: 21.76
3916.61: 24.32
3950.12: 24.04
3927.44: 16.67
